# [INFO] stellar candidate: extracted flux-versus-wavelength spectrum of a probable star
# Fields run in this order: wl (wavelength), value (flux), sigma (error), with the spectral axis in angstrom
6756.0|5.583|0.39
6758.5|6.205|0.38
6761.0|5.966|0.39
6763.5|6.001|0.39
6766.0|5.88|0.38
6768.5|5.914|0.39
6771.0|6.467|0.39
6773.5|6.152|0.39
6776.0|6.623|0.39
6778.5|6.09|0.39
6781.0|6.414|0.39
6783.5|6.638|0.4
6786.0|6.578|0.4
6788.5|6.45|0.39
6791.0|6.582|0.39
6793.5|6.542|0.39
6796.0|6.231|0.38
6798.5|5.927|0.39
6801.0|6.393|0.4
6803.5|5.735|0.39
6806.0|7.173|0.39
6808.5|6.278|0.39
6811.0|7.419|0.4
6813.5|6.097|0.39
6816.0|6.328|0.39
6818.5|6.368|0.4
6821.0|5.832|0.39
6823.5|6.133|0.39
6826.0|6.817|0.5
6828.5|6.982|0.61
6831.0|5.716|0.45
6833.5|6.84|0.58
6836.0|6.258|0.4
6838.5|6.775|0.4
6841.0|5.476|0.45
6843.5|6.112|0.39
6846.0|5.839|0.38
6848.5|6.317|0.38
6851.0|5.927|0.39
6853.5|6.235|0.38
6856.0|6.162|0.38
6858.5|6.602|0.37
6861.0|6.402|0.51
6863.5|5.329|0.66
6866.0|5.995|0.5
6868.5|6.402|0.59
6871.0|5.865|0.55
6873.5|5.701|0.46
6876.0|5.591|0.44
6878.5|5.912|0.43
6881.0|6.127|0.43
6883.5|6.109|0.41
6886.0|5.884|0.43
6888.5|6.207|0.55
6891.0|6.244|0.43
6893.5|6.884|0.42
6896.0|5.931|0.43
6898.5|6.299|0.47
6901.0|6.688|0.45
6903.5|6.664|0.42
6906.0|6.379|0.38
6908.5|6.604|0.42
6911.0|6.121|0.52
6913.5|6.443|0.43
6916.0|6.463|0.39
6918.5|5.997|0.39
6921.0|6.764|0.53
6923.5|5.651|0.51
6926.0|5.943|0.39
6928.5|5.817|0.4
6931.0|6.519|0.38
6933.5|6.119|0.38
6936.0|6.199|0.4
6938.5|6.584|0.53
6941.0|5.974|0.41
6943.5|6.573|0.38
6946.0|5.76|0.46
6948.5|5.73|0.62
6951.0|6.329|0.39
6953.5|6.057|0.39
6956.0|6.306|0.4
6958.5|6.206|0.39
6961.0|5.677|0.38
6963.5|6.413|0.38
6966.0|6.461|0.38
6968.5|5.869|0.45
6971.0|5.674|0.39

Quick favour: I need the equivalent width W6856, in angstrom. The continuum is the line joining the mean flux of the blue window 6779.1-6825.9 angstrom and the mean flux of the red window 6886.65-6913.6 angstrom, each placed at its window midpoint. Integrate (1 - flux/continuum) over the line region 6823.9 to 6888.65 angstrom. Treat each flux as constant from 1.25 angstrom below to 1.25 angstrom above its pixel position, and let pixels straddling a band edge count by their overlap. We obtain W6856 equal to 2.6 angstrom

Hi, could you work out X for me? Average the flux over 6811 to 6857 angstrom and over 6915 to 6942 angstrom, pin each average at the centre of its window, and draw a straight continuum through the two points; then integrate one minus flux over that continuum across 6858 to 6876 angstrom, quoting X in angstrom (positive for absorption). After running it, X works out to 0.7 angstrom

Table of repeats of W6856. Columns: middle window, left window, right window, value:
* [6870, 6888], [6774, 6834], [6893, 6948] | 1.21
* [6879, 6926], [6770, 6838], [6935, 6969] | -0.33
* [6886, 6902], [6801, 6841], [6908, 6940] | -0.11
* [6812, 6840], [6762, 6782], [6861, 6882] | -1.63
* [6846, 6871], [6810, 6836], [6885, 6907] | 1.08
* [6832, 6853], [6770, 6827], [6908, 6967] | 0.48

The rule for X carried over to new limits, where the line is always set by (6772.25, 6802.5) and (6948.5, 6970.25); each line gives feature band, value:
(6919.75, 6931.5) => 0.1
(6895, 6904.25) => -0.3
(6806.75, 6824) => -0.1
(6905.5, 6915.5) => -0.3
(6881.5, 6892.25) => 0.2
